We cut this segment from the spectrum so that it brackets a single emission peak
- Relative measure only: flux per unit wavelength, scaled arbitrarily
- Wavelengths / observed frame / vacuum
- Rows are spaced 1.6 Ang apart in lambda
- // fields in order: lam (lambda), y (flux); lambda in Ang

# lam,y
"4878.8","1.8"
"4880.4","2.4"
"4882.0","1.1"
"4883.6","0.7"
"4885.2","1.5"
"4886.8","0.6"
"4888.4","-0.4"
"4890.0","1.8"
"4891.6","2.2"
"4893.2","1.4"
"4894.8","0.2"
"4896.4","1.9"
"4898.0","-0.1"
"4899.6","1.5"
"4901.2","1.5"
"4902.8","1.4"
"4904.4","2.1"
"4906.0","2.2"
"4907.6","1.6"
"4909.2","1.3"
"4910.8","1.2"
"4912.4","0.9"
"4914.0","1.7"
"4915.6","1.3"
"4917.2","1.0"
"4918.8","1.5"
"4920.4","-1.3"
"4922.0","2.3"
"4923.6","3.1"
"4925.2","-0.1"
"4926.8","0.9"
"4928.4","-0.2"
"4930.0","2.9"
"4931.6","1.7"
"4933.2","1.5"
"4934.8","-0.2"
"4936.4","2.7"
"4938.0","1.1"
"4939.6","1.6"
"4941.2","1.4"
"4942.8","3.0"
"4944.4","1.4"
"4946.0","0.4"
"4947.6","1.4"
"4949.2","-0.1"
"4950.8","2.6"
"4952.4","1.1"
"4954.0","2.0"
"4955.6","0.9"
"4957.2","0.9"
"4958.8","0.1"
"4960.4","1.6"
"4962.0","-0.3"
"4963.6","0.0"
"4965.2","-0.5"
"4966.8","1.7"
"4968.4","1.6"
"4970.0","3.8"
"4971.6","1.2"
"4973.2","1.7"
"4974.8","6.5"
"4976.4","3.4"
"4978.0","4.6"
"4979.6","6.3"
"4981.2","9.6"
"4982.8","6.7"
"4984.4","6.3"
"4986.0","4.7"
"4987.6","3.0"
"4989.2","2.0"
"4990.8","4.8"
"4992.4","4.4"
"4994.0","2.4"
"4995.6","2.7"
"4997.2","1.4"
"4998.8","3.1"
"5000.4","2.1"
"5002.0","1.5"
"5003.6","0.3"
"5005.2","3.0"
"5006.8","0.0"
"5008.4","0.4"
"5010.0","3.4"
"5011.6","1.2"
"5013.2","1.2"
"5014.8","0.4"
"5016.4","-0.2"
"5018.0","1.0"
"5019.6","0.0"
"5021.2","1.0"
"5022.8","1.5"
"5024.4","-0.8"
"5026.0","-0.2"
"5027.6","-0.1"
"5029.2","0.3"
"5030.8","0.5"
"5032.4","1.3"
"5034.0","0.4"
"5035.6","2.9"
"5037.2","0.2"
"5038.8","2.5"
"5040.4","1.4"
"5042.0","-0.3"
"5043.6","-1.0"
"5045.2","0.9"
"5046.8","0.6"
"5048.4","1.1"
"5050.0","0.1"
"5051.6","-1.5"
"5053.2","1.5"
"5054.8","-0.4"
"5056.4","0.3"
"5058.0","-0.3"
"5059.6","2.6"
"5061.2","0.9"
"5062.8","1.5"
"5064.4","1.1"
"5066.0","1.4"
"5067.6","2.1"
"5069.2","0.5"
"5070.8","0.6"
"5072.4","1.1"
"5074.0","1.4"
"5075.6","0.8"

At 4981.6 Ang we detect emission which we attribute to C IV 1549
